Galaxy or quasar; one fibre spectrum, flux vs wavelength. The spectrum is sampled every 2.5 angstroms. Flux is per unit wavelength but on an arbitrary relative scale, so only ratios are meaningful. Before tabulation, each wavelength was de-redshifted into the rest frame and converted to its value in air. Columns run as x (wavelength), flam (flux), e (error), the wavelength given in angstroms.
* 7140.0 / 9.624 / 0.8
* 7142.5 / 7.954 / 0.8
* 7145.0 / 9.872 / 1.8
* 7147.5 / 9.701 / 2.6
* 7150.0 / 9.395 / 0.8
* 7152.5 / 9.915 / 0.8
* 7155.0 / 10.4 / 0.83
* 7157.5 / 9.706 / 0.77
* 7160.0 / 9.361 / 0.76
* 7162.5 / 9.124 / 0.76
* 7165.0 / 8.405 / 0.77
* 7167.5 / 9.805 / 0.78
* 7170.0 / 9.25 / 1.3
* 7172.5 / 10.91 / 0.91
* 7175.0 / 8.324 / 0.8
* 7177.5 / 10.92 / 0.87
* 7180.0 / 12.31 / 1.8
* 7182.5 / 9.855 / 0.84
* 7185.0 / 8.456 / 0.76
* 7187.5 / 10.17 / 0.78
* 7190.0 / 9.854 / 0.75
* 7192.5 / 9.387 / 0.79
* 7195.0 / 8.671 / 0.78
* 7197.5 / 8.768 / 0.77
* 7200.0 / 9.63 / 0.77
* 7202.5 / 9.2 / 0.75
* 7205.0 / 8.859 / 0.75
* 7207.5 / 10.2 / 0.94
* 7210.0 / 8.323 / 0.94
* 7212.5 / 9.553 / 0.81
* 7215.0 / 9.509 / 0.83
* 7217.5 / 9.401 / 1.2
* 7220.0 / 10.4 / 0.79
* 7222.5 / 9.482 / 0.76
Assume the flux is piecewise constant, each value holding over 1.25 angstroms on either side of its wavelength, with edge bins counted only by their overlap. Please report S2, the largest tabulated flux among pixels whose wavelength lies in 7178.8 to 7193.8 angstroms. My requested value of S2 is 12.31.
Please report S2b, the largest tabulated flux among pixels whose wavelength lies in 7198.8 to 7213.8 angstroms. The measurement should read 10.2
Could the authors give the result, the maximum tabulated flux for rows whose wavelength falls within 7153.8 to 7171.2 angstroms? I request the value 10.4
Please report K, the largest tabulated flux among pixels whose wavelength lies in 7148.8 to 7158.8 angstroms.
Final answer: 10.4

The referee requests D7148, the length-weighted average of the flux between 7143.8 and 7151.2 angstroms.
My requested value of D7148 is 9.66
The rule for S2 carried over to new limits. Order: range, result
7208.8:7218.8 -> 9.553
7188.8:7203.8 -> 9.854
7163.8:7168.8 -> 9.805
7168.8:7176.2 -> 10.91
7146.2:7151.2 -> 9.701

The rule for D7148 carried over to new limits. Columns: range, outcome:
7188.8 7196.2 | 9.3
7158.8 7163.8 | 9.23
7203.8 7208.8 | 9.52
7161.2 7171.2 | 9.15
